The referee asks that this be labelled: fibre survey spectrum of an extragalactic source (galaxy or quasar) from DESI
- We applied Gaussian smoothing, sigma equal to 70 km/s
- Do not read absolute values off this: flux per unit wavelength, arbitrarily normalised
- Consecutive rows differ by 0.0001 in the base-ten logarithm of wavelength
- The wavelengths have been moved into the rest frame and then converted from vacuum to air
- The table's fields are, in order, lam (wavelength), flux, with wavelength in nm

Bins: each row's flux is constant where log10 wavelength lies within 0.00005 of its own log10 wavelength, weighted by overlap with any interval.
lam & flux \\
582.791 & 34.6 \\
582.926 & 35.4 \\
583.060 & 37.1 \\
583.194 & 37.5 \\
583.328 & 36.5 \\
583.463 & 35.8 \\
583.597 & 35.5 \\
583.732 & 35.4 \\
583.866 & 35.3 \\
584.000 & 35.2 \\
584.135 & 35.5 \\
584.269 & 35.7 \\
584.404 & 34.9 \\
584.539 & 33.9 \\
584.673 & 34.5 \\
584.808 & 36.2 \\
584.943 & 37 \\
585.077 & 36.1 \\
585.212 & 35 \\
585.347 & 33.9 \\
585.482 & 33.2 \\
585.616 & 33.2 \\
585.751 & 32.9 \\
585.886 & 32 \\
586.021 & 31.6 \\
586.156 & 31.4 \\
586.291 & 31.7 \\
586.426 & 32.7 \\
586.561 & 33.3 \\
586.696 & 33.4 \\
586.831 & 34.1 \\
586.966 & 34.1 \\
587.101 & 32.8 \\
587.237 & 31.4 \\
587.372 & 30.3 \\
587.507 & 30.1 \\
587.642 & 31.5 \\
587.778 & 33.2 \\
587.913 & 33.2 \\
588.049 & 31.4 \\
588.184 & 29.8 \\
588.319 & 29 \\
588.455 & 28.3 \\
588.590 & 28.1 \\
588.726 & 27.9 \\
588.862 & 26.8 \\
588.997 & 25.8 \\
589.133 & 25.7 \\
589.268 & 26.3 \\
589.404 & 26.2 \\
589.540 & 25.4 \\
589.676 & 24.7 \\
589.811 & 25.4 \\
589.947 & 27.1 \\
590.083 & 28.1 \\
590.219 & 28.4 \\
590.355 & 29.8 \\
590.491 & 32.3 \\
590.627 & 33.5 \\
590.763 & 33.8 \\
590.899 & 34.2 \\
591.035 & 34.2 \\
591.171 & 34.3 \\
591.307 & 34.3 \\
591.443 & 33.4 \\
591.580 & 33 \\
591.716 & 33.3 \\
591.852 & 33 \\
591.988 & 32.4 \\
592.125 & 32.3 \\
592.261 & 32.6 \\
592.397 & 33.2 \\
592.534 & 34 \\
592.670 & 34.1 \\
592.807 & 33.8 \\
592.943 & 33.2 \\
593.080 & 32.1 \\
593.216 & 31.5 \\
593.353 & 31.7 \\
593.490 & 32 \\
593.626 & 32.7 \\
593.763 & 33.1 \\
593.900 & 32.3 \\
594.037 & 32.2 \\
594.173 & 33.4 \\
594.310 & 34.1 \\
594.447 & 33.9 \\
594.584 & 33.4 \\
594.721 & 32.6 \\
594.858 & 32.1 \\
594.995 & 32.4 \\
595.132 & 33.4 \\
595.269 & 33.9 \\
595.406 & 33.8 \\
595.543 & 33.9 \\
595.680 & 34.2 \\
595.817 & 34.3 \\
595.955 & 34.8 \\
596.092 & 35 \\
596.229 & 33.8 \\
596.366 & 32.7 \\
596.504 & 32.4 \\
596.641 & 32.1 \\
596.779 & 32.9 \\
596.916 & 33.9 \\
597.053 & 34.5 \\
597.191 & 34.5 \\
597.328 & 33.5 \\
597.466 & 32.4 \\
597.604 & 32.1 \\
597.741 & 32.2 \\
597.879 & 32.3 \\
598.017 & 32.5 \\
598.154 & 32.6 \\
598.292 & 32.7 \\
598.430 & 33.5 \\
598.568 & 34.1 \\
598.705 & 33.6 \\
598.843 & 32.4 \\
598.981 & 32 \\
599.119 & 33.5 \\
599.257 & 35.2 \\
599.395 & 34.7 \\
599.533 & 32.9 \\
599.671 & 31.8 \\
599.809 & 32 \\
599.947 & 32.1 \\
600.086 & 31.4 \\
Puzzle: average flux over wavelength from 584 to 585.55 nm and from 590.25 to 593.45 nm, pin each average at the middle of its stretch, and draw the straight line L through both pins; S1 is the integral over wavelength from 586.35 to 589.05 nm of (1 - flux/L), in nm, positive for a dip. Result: 0.26 nm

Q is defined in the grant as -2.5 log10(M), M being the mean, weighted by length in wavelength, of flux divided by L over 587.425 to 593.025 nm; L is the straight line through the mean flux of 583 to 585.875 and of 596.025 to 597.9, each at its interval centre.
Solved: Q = 0.12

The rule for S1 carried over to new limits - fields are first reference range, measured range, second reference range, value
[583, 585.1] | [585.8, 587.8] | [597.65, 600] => 0.17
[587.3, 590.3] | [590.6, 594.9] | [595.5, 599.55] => -0.36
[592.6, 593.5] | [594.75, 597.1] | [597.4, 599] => -0.06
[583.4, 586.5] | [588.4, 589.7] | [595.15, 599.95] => 0.28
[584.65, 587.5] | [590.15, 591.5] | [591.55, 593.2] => 0.01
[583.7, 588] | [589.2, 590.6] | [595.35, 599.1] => 0.25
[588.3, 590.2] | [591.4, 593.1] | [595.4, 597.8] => -0.21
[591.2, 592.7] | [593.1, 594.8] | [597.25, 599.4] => 0.02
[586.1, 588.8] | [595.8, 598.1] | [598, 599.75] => -0.02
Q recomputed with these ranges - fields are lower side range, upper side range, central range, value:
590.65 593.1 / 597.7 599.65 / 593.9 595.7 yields 0.001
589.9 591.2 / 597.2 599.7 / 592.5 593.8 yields -0.025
